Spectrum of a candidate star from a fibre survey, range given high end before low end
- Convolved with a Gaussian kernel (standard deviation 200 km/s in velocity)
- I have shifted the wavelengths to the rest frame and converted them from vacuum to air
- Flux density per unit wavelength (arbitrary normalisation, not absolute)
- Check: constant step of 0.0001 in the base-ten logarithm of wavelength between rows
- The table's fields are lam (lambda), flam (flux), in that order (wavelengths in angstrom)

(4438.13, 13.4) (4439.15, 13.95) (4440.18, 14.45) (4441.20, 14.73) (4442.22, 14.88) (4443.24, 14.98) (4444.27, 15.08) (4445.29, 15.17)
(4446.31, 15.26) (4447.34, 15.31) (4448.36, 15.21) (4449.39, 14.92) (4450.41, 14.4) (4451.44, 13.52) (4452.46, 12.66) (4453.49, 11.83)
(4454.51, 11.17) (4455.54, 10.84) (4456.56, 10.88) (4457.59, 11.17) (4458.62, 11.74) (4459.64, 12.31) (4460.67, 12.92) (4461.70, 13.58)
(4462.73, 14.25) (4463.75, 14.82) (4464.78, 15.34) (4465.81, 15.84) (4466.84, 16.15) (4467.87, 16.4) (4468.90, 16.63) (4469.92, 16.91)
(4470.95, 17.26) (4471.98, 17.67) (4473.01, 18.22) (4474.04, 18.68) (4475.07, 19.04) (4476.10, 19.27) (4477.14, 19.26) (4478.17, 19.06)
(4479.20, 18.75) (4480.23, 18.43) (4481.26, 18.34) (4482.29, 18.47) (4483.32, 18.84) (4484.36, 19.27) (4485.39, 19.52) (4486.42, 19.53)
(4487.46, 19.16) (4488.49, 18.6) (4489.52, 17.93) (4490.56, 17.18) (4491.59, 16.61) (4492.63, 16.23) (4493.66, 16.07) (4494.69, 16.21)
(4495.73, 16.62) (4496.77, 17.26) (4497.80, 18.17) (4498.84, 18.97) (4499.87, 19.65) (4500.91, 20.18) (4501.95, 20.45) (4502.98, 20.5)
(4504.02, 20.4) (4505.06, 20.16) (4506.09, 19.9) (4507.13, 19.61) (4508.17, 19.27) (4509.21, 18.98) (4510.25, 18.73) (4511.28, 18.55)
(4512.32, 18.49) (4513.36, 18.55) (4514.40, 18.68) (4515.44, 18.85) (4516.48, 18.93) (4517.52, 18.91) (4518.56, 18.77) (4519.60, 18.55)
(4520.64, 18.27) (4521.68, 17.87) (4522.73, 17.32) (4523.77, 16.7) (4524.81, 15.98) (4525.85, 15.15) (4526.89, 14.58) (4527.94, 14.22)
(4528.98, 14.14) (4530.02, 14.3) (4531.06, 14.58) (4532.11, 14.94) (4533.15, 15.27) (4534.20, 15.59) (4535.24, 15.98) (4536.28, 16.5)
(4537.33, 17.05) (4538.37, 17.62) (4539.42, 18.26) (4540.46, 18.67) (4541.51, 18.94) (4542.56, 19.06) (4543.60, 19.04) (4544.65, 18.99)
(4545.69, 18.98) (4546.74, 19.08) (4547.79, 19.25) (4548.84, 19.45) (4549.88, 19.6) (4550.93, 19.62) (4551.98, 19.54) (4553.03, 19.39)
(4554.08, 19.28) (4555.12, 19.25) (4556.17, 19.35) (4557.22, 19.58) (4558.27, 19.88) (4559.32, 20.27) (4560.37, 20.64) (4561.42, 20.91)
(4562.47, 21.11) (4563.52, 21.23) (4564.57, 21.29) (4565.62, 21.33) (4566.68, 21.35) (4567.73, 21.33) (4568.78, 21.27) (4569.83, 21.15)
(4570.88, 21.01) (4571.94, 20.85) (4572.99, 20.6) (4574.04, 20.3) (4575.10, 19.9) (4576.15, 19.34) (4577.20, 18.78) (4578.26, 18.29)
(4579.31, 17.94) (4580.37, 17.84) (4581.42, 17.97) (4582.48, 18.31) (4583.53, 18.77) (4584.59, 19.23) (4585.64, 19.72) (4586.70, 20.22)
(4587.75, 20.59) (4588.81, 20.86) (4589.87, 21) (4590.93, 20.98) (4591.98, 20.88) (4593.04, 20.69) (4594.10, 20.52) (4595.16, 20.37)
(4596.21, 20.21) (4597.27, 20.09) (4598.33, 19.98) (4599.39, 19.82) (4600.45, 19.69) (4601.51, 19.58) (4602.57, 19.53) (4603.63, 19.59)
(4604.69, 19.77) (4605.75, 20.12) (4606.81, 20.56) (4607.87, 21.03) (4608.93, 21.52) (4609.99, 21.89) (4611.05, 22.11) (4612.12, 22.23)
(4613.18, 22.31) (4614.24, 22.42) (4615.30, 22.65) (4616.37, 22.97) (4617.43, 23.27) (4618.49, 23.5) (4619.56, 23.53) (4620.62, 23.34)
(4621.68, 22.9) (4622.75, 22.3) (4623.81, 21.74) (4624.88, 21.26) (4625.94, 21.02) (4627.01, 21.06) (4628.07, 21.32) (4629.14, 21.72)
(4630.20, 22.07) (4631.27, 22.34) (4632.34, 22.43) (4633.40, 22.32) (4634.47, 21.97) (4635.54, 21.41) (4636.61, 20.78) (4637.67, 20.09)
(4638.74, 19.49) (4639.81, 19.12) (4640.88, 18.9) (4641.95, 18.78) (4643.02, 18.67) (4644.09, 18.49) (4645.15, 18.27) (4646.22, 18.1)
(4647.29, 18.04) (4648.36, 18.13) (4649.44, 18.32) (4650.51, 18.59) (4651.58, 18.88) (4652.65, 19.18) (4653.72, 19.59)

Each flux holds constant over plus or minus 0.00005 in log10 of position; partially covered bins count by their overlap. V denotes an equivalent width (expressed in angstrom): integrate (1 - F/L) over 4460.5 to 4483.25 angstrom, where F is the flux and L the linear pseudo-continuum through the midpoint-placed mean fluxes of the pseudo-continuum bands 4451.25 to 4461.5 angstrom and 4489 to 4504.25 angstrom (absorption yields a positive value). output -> -4.5 angstrom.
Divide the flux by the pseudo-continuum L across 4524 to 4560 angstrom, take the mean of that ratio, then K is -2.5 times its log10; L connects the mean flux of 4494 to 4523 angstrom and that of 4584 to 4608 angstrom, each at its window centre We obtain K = 0.097 mag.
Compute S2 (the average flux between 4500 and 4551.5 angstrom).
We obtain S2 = 18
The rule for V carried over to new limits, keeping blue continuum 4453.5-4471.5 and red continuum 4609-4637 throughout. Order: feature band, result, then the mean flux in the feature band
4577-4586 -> 0.7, 18.5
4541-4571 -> -2.0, 20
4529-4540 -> 1.1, 15.9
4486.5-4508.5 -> -3.9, 18.5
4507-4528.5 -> -1.3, 17.8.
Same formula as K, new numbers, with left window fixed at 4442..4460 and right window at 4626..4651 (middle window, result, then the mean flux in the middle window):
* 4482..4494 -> -0.23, 18.1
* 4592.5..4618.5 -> -0.12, 21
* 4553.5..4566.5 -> -0.18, 20.4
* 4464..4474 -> -0.19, 16.8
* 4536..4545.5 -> -0.11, 18.3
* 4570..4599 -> -0.10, 19.8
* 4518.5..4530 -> -0.02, 16.3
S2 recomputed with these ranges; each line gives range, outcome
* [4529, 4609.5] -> 19.4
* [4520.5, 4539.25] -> 15.9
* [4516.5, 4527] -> 17.4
